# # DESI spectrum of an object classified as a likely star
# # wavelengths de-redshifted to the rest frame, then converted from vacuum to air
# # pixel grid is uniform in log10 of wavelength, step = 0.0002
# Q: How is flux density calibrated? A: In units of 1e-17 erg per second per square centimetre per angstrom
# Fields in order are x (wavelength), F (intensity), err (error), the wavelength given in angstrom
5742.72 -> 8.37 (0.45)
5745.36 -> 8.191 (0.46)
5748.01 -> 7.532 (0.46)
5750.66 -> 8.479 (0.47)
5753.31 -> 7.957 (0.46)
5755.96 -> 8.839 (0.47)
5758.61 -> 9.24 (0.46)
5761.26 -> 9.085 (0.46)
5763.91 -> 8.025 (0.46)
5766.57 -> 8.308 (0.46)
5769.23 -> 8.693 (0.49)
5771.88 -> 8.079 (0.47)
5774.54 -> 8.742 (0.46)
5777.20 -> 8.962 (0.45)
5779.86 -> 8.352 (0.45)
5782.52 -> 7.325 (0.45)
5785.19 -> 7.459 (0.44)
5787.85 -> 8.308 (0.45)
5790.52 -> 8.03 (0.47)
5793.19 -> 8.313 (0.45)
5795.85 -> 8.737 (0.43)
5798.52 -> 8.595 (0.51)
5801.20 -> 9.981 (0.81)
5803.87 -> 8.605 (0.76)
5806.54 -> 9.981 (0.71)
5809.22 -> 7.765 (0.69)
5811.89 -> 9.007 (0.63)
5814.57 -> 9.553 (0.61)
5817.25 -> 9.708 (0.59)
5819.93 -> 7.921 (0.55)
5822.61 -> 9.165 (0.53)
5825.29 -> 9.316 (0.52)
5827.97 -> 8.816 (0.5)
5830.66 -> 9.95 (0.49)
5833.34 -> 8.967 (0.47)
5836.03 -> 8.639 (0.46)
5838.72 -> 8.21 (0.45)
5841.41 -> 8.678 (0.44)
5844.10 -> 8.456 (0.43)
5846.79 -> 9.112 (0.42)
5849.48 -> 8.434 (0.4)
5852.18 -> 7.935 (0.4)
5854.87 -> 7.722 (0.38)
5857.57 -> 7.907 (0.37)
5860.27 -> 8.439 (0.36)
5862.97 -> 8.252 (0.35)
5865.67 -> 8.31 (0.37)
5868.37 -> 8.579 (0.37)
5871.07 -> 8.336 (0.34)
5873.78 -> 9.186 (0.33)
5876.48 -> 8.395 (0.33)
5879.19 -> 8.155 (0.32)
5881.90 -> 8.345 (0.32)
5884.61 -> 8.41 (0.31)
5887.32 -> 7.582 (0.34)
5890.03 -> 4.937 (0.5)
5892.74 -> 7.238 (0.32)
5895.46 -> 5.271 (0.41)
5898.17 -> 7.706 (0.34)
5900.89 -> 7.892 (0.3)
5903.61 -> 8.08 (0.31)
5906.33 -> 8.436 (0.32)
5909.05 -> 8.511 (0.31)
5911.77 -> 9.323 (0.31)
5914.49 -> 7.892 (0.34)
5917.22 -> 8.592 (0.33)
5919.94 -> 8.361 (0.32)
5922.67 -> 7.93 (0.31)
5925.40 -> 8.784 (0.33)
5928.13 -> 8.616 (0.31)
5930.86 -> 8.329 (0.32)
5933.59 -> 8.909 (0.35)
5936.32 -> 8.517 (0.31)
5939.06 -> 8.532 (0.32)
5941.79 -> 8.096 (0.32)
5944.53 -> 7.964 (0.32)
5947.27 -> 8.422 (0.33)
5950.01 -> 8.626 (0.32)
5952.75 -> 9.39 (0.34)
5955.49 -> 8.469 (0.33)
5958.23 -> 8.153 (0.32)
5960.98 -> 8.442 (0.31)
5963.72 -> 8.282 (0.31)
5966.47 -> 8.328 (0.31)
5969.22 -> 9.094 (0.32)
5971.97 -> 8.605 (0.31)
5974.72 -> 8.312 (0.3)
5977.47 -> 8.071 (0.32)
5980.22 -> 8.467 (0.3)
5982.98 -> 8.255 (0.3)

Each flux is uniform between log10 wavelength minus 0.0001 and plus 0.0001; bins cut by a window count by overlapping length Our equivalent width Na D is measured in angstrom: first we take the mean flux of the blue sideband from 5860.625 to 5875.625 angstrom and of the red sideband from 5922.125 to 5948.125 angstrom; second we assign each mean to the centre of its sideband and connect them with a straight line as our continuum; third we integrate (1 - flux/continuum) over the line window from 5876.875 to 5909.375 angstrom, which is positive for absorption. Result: 3.6 angstrom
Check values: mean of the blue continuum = 8.52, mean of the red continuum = 8.42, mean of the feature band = 7.54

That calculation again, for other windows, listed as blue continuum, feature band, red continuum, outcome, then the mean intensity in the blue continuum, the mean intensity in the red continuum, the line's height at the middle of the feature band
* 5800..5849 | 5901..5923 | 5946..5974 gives 0.8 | 8.98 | 8.58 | 8.72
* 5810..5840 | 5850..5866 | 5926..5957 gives 1.4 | 9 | 8.54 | 8.87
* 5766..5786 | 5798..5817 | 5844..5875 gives -1.9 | 8.26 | 8.38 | 8.3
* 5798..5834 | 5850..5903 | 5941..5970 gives 6.0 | 9.11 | 8.47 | 8.83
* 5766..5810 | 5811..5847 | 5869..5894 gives -3.2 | 8.5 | 7.87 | 8.22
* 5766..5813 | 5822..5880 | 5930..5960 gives -0.5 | 8.52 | 8.49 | 8.51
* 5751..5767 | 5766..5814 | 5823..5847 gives 1.0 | 8.59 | 8.91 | 8.72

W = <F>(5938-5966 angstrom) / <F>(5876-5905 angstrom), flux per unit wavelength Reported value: 1.1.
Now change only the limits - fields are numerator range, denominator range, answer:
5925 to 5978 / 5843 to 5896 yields 1.06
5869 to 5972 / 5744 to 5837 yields 0.95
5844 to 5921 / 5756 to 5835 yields 0.92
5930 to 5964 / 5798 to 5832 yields 0.93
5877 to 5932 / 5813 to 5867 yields 0.91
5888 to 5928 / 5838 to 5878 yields 0.93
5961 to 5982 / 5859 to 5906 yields 1.08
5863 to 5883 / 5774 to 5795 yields 1.03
